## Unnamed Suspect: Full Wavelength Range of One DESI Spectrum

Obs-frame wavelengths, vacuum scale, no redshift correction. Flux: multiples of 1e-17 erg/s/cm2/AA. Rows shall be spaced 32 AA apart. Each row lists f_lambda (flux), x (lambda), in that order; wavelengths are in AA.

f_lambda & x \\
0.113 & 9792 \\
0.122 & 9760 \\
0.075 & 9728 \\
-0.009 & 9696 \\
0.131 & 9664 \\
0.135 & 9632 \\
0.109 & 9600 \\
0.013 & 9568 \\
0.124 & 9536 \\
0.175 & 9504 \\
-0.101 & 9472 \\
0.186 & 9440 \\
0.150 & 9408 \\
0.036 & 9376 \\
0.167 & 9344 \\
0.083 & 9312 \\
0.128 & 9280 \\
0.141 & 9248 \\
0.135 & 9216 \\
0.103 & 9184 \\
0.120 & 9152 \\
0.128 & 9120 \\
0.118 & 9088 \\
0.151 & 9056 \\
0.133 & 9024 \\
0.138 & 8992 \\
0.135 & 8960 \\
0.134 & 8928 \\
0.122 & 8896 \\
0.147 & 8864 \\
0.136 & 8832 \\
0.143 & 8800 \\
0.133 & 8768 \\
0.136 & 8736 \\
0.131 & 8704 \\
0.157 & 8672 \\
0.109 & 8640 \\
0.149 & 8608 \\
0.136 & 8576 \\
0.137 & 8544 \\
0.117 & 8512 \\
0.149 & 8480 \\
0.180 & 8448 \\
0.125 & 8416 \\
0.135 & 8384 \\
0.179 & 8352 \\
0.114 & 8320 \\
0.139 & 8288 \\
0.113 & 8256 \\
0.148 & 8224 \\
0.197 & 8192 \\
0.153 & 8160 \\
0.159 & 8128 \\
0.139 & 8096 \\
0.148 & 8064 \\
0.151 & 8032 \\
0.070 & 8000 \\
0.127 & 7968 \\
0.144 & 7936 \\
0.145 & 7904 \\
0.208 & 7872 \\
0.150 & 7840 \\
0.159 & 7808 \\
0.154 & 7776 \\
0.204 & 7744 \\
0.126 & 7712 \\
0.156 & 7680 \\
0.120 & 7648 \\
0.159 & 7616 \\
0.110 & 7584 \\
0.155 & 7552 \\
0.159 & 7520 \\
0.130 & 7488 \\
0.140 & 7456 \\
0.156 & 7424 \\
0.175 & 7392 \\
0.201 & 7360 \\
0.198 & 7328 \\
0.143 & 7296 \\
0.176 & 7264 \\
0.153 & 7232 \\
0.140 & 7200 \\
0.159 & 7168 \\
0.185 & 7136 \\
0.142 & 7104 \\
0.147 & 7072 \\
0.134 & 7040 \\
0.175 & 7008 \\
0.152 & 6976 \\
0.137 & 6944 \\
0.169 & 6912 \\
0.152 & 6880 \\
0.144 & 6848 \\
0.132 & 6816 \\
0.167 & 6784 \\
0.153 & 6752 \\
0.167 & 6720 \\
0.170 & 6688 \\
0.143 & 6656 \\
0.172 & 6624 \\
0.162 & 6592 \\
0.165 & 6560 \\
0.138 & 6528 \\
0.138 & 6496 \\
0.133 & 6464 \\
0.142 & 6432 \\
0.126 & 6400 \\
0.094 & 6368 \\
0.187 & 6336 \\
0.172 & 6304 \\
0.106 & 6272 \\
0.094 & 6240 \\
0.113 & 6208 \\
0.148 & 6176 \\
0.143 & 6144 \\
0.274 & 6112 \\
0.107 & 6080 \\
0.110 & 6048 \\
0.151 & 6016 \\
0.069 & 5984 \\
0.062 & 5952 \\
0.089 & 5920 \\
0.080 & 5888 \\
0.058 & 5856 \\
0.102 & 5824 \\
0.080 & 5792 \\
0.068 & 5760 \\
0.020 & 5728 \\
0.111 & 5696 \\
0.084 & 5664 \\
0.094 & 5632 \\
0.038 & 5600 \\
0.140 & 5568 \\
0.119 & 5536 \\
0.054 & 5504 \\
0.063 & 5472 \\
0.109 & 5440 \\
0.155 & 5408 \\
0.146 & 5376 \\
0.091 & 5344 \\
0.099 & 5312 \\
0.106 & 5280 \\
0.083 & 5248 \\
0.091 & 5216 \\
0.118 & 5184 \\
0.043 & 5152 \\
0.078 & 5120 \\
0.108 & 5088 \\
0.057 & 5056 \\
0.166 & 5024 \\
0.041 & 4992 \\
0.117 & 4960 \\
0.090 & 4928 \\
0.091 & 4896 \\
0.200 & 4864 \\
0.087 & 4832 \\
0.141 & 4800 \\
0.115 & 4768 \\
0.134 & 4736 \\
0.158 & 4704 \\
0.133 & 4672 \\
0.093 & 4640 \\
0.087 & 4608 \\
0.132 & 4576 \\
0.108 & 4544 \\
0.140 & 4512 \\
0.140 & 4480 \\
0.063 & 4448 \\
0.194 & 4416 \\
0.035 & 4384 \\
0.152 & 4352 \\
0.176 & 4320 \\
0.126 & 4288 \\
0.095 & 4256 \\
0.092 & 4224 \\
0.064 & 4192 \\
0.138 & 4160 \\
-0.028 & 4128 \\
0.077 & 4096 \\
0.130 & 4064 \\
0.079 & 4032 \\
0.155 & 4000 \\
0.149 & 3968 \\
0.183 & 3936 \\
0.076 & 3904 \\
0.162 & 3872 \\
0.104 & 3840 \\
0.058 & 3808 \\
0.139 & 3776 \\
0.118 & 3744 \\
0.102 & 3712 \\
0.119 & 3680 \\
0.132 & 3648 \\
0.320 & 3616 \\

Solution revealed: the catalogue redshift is 0.638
